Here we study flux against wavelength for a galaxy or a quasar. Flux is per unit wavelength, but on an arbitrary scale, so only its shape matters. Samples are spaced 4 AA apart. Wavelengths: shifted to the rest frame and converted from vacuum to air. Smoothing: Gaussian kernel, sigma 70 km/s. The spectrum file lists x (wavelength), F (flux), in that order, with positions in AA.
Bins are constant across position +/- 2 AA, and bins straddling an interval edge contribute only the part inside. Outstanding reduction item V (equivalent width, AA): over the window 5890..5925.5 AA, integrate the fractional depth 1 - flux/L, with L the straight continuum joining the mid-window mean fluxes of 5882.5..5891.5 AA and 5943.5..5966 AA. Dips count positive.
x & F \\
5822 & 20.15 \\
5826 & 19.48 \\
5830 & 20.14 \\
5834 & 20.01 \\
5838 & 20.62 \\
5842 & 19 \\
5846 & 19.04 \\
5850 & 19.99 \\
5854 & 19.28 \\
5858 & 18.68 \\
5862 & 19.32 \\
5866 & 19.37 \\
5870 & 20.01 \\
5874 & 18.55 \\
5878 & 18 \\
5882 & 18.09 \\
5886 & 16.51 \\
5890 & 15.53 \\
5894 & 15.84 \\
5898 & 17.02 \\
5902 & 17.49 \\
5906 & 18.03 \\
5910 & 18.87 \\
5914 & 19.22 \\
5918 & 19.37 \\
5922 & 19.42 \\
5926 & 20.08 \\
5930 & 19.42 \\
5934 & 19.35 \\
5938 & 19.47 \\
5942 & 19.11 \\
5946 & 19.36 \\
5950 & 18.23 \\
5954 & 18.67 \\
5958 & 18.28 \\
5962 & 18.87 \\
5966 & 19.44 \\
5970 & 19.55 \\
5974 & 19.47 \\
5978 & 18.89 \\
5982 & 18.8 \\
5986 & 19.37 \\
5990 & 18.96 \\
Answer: -2.0 AA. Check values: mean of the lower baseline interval 16.4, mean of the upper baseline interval 18.8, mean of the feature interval 18.1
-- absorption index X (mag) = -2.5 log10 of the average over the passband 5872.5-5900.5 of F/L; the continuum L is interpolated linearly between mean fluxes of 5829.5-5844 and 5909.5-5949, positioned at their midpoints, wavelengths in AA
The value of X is 0.15 mag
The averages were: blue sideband 19.9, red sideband 19.4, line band 17.1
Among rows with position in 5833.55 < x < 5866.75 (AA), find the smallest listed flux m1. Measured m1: 18.68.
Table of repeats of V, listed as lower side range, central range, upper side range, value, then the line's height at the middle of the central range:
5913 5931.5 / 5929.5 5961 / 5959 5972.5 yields 0.7 AA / 19.4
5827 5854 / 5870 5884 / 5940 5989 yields 0.8 AA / 19.5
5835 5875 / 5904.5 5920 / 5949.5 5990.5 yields 0.2 AA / 19.2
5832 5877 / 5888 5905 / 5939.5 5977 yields 2.4 AA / 19.2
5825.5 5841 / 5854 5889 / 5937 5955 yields 2.1 AA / 19.7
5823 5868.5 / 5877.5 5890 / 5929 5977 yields 1.4 AA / 19.4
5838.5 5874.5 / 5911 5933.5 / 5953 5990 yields -0.3 AA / 19.2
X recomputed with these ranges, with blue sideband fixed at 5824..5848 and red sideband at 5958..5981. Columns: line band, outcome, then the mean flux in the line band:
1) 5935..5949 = 0.00 mag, 19.2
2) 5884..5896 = 0.22 mag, 16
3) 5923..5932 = -0.02 mag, 19.7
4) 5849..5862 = 0.02 mag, 19.3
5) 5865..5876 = 0.01 mag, 19.3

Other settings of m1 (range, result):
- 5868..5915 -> 15.53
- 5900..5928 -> 17.49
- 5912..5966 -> 18.23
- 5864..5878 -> 18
